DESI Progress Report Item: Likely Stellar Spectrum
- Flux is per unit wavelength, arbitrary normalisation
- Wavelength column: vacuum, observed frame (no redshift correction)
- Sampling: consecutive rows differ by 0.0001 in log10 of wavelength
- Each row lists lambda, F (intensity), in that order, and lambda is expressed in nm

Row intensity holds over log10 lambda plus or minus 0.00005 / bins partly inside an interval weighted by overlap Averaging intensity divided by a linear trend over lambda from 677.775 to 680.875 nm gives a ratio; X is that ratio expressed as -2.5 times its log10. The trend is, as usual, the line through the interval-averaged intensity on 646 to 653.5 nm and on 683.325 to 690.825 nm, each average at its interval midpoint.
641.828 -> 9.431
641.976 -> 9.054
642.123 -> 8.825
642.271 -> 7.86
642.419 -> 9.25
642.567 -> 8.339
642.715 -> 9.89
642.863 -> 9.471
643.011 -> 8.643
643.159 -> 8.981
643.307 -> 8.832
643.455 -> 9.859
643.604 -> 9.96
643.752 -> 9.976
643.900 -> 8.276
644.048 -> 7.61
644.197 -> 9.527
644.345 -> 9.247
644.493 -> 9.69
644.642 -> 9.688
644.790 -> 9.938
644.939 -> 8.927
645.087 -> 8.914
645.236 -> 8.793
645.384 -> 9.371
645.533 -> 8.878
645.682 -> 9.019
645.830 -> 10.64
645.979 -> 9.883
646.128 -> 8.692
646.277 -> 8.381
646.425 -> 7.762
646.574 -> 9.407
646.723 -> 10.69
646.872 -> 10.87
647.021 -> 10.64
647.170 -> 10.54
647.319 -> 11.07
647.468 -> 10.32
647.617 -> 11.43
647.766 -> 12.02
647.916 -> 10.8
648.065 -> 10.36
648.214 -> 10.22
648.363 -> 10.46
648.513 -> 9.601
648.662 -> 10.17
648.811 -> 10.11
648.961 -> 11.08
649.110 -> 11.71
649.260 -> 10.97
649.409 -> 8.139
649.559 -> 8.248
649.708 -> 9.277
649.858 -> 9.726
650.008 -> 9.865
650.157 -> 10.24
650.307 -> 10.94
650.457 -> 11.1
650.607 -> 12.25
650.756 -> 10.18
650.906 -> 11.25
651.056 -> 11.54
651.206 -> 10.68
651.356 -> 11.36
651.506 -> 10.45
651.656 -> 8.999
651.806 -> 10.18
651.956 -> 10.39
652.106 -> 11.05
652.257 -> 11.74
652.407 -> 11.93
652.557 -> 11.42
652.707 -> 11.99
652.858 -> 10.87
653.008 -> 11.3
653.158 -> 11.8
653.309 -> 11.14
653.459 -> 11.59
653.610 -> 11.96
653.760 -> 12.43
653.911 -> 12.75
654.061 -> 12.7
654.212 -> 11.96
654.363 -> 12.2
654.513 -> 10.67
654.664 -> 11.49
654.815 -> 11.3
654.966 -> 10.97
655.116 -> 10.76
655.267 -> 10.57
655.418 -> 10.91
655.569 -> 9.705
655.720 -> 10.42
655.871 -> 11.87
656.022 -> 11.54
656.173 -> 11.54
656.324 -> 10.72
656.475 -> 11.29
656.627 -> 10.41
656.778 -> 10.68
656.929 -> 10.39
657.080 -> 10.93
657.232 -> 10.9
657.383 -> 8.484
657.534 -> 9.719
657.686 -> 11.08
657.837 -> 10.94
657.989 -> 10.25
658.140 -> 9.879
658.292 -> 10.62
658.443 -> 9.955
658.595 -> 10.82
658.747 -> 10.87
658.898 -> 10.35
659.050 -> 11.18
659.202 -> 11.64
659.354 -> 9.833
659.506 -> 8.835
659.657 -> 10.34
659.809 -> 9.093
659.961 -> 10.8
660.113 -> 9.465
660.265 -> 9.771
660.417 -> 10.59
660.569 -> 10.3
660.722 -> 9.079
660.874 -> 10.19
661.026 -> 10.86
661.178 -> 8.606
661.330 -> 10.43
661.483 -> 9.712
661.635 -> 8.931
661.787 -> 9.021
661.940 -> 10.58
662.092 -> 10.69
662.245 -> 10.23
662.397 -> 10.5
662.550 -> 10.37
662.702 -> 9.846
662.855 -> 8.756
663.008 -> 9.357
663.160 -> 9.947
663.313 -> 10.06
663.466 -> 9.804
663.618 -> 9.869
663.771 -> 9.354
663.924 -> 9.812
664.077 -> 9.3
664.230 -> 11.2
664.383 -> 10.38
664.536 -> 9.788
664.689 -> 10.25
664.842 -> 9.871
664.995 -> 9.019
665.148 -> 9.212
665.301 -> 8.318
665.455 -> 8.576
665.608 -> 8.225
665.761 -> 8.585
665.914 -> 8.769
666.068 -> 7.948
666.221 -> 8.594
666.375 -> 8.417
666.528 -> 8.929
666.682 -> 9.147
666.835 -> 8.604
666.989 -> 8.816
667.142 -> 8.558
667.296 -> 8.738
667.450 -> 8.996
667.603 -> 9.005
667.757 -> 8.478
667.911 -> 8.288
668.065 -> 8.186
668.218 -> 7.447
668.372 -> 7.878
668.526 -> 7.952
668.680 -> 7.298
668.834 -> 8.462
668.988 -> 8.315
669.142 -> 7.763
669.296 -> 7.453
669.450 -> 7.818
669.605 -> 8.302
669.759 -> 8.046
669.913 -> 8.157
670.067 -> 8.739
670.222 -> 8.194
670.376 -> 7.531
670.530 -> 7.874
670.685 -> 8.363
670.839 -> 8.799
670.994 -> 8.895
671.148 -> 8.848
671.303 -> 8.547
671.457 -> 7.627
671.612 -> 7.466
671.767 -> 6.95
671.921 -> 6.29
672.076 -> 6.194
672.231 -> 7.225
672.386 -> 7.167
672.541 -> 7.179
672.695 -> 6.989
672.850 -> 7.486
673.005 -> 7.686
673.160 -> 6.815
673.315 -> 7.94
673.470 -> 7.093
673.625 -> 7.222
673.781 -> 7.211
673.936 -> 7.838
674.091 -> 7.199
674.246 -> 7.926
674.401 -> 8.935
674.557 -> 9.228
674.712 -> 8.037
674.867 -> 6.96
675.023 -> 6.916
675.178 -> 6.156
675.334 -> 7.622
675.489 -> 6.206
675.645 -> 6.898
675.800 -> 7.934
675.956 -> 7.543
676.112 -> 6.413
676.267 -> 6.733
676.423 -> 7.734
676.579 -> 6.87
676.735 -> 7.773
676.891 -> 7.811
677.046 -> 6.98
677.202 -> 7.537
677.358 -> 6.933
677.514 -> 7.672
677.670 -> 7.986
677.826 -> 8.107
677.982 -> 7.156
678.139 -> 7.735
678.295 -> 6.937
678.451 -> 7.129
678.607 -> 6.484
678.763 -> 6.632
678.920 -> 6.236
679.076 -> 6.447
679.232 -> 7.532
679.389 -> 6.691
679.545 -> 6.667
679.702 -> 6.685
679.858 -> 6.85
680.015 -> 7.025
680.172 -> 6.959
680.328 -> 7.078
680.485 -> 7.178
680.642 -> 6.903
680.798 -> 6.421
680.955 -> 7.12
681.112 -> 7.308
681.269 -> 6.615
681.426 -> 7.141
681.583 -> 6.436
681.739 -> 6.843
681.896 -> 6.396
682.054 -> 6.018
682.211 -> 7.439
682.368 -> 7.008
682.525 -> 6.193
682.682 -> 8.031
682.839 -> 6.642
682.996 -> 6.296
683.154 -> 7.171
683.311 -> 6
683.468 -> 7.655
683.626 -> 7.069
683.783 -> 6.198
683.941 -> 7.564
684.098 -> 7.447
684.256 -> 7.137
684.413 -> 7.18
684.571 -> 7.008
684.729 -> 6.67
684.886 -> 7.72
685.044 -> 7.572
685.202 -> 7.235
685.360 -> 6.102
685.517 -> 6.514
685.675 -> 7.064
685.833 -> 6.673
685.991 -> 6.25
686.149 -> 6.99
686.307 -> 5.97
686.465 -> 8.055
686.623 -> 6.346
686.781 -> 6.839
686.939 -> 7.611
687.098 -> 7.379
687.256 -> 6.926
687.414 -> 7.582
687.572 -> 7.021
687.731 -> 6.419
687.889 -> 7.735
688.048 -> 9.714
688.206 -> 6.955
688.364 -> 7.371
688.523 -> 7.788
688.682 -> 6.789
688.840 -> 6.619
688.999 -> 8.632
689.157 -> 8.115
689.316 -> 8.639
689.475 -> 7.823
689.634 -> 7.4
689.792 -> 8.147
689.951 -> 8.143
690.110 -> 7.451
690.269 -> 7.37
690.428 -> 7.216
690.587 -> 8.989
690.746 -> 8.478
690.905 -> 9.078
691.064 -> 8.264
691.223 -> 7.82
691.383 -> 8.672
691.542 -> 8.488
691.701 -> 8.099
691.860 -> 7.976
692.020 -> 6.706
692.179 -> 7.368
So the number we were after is 0.16 mag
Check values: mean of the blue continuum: 10.5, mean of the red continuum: 7.34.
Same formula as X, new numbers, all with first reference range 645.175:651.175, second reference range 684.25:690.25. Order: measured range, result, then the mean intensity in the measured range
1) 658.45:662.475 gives -0.09 mag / 10.1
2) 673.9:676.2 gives 0.11 mag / 7.45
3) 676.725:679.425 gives 0.11 mag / 7.2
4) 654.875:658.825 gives -0.12 mag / 10.6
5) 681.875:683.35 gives 0.14 mag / 6.75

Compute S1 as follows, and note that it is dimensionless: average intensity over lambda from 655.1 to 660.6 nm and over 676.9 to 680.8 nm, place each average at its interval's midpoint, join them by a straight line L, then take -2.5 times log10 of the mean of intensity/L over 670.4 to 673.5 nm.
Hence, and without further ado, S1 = 0.08 mag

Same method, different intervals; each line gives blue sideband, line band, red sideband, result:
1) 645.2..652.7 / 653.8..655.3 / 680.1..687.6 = -0.18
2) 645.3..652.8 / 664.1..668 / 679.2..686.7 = -0.04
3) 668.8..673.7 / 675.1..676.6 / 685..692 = 0.10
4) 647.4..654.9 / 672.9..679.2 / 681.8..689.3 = 0.12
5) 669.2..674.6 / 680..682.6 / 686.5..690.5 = 0.12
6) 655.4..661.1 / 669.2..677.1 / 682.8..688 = 0.13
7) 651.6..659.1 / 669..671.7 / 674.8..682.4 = 0.04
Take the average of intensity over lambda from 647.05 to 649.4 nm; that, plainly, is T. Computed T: 10.7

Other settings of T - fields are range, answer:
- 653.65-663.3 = 10.5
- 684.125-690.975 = 7.41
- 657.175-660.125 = 10.3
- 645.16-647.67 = 9.77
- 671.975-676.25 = 7.32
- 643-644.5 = 9.14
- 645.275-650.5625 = 10.1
